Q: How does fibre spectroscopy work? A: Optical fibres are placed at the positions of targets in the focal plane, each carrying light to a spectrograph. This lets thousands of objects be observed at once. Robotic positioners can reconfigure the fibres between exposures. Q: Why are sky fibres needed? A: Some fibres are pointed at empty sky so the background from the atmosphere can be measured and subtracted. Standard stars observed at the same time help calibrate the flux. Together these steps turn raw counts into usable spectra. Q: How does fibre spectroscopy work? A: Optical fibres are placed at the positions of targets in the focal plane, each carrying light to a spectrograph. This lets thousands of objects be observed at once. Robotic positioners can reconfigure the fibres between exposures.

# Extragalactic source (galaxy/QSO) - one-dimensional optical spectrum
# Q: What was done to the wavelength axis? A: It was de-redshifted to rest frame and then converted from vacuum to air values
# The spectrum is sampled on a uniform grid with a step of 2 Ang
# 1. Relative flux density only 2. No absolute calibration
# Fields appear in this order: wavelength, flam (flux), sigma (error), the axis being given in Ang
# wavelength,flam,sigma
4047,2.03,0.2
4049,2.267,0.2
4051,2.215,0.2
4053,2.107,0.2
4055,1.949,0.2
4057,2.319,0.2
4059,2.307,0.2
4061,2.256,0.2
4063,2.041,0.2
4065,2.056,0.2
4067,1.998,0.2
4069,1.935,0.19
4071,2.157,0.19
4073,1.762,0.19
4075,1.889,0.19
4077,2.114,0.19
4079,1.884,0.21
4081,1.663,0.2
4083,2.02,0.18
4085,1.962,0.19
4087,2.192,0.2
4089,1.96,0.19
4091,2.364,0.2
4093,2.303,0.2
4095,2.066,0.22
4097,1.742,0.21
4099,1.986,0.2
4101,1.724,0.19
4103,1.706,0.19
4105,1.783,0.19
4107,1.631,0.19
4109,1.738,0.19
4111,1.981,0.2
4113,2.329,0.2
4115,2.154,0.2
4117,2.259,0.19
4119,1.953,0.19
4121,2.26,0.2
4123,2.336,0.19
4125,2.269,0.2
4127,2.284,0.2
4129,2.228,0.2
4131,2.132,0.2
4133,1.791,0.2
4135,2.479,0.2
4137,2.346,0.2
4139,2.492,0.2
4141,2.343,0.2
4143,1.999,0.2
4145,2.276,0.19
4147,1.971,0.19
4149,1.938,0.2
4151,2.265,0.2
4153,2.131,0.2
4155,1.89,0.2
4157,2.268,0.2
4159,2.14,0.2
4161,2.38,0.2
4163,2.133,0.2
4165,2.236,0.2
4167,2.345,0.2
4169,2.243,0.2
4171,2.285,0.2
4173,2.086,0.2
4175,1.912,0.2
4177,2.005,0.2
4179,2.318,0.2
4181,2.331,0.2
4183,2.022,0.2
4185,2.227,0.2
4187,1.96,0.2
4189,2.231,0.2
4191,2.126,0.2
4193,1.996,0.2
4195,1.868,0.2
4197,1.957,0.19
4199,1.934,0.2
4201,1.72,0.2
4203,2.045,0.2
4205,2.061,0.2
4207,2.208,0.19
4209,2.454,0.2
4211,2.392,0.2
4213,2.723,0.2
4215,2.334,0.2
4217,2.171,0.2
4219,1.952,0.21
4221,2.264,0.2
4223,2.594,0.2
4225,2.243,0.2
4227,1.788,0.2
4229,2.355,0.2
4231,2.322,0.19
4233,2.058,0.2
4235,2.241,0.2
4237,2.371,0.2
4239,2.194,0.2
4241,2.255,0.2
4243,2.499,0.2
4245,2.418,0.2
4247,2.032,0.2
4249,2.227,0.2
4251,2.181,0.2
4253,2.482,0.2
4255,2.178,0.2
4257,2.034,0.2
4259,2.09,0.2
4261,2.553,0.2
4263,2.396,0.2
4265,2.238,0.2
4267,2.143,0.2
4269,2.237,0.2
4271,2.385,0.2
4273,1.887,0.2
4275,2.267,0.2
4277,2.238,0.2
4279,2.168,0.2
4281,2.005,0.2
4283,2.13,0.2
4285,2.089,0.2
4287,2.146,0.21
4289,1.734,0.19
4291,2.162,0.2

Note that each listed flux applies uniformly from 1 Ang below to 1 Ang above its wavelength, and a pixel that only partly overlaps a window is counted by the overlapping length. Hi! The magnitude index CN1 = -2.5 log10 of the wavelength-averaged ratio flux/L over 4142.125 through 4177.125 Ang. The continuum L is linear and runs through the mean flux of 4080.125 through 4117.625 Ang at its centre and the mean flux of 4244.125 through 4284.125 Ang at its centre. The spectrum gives -0.04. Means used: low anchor 1.98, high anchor 2.21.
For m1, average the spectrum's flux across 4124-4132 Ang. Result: 2.23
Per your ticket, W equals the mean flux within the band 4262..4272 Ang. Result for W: 2.28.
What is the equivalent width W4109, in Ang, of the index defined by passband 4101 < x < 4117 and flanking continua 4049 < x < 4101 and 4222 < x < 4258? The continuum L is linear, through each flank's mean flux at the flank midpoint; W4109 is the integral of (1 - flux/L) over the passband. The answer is 1.3 Ang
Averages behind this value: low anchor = 2.05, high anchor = 2.25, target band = 1.91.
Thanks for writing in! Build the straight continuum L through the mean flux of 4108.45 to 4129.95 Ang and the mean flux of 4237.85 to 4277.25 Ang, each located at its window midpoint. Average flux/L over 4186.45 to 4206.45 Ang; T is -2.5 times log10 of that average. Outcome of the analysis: 0.11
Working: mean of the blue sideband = 2.17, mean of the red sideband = 2.25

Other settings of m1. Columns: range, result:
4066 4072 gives 2.03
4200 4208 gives 2.01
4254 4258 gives 2.11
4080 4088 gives 1.96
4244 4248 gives 2.23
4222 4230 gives 2.25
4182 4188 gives 2.07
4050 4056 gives 2.09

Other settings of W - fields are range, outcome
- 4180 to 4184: 2.18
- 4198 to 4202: 1.83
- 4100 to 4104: 1.71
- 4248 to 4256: 2.27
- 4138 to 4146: 2.28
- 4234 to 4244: 2.31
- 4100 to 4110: 1.72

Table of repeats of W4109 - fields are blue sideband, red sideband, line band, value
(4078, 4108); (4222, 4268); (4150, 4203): -0.1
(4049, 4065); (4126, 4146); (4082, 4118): 3.5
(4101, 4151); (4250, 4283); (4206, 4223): -1.2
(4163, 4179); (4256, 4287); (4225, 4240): -0.1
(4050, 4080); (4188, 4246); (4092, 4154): 0.7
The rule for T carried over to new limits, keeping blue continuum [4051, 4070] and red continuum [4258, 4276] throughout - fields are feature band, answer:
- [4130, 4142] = -0.05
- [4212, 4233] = -0.02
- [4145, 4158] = 0.04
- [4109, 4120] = 0.02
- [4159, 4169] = -0.04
